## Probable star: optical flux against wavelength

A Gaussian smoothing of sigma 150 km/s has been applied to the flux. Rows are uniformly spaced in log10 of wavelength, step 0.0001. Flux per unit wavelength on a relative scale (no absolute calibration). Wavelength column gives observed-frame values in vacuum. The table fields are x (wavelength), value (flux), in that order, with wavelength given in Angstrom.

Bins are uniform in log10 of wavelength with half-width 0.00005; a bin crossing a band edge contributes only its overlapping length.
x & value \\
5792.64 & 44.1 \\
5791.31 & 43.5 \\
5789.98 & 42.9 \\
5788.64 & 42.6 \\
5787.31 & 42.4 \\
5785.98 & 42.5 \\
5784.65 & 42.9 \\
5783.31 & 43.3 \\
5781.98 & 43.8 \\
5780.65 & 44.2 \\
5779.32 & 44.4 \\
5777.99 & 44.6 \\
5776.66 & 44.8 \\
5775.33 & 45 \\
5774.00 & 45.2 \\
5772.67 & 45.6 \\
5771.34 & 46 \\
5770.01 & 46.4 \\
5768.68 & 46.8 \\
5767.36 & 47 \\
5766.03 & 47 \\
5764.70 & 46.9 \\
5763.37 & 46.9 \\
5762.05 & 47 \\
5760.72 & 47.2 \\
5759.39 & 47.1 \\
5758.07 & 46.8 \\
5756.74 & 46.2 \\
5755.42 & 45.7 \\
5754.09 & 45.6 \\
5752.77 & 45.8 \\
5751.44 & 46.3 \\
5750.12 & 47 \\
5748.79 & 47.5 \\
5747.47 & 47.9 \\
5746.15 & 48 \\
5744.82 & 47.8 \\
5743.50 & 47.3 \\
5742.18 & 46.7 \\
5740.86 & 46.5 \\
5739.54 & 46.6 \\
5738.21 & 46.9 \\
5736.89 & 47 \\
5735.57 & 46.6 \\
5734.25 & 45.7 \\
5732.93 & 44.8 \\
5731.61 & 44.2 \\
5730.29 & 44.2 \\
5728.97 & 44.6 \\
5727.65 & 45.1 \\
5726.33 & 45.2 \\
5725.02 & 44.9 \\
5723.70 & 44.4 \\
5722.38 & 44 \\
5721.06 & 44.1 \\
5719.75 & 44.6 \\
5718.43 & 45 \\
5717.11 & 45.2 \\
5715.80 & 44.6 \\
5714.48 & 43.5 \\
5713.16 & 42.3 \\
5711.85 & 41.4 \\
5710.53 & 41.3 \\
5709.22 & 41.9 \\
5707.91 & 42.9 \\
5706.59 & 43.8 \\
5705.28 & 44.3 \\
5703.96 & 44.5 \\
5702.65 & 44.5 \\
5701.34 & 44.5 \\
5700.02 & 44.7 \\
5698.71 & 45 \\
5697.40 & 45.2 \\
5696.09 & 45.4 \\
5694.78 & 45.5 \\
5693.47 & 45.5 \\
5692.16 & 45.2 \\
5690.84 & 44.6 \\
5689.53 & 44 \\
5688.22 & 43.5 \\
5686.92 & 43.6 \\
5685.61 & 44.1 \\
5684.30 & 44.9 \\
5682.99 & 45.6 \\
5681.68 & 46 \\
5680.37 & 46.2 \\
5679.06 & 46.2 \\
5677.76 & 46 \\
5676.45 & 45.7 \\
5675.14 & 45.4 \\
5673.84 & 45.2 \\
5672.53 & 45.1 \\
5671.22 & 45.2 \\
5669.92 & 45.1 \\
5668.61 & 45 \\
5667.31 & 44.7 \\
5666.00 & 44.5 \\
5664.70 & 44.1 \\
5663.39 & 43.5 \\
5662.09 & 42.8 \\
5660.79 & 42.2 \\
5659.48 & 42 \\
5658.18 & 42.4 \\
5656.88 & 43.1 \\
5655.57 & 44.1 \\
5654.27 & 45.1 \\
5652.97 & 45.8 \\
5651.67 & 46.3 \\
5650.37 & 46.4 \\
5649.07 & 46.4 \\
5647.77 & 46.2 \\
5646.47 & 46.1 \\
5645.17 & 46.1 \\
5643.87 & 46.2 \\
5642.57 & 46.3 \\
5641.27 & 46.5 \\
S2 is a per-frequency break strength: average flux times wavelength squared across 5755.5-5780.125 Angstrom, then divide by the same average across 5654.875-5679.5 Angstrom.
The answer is 1.08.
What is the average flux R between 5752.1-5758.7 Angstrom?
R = 46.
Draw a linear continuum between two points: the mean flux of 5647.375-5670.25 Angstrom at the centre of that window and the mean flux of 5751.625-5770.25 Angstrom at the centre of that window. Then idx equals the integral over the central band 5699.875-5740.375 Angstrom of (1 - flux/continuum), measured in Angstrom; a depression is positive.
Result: 1.1 Angstrom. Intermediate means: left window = 44.4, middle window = 44.4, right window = 46.6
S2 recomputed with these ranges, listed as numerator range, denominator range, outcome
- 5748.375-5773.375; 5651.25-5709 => 1.07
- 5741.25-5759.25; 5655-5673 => 1.10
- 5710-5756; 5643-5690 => 1.04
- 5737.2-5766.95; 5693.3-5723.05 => 1.08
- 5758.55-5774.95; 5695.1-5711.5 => 1.08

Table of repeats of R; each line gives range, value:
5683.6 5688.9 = 44.1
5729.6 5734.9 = 44.7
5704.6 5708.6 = 43.6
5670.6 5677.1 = 45.3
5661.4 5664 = 43.3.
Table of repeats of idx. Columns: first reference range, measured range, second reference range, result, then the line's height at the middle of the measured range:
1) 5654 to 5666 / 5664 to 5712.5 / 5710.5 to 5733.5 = -1.0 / 43.7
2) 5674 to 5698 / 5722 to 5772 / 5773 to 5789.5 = -2.2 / 44.3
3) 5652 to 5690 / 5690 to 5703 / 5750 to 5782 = 0.0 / 44.9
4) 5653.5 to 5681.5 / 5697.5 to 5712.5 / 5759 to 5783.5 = 0.5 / 45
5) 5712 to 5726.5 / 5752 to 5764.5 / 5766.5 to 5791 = -0.6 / 44.4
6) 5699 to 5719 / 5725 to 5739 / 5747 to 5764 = -0.1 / 45.1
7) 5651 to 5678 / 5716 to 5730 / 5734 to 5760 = 0.4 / 46.1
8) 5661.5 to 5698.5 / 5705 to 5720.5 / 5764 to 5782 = 0.6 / 45.2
